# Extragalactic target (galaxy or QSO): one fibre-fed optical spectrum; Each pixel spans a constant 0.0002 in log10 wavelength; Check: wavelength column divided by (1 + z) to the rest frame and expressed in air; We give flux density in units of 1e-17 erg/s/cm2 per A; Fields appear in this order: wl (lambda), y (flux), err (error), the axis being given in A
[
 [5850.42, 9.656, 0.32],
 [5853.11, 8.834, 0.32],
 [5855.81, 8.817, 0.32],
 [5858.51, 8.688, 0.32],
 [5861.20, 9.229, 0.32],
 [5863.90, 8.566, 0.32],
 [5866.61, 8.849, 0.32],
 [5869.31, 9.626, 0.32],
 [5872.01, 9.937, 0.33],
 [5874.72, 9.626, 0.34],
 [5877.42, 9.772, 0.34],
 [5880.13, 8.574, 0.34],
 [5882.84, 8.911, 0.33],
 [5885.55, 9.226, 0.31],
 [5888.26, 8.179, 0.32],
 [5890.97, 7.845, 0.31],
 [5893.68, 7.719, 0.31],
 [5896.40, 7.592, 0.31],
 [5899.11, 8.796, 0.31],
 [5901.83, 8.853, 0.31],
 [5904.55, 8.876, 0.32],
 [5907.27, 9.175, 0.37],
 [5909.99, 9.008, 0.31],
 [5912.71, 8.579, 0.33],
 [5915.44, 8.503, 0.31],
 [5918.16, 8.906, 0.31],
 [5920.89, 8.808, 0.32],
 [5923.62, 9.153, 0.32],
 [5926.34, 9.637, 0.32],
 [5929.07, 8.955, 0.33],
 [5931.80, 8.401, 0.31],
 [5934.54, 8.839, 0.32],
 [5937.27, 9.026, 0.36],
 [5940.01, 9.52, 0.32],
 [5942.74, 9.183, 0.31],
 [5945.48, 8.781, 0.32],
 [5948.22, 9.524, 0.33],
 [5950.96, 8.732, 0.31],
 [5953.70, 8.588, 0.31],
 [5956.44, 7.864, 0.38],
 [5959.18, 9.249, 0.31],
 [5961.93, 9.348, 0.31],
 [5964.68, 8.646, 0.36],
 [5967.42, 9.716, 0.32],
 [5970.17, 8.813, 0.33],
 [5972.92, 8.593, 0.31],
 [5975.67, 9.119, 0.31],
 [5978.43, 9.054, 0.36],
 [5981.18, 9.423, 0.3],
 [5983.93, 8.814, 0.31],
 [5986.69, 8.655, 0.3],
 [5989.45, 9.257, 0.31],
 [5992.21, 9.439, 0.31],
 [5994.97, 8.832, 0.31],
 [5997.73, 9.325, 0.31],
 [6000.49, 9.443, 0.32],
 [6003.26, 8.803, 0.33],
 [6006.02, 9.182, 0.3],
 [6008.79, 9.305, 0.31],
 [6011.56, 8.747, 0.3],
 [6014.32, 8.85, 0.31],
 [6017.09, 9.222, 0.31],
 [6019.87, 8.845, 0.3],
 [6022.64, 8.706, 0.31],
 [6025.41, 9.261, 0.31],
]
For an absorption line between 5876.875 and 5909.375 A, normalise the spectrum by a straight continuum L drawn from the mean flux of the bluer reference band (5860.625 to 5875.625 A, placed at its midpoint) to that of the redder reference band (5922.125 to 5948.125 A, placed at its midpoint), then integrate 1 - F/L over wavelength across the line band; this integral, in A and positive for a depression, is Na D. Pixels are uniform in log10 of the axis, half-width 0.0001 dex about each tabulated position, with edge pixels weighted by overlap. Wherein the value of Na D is 2.14 A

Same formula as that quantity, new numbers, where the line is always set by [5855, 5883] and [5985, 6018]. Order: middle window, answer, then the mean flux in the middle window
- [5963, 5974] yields 0.2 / 8.96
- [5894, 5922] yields 1.4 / 8.67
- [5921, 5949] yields 0.1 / 9.08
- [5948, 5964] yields 0.5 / 8.83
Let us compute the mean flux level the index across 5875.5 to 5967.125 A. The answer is 8.83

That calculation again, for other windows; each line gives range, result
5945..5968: 8.92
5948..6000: 9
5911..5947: 8.95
